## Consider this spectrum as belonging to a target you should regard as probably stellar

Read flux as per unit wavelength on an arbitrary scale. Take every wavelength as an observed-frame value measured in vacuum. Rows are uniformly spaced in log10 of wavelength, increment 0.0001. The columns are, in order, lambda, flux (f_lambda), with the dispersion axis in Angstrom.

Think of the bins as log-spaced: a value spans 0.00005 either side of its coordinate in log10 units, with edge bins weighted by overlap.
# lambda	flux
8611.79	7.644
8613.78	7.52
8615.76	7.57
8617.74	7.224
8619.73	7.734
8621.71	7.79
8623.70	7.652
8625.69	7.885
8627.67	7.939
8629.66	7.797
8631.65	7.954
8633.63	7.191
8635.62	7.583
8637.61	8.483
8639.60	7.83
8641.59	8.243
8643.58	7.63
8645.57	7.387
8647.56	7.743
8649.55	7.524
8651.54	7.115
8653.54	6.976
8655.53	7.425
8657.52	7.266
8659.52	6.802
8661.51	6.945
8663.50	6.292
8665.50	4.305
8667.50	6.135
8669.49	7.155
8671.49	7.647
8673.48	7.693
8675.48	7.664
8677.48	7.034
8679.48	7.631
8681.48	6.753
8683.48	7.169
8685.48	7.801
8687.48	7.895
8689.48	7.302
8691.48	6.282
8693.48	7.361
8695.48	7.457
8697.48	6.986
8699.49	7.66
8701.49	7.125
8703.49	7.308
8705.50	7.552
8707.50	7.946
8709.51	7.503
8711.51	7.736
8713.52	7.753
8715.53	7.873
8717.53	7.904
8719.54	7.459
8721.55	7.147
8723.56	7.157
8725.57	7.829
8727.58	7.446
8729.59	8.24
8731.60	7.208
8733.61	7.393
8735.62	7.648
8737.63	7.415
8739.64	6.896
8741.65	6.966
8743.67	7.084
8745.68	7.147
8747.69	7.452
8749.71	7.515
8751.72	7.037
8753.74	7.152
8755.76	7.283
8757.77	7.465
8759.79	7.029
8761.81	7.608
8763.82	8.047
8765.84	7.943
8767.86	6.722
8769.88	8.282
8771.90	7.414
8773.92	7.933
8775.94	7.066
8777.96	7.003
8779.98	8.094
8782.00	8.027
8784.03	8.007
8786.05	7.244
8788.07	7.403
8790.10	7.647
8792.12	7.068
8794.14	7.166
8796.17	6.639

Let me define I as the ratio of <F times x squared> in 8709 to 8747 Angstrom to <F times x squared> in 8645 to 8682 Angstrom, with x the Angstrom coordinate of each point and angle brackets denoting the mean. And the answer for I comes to 1.1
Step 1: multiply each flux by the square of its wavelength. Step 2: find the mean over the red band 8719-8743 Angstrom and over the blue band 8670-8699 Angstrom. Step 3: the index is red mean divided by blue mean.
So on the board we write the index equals 1.0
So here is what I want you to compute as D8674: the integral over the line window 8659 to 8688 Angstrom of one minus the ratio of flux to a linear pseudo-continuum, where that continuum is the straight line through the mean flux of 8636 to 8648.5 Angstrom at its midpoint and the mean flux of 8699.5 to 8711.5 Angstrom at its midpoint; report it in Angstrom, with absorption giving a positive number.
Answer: 2.7 Angstrom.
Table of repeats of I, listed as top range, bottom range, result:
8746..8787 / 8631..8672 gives 1.07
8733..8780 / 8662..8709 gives 1.05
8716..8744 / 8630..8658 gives 1.00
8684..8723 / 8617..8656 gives 0.99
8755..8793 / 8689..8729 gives 1.03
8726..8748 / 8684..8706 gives 1.01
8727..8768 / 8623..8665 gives 1.01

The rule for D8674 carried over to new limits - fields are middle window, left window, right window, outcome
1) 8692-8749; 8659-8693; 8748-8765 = -1.8 Angstrom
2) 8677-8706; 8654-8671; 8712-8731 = -0.8 Angstrom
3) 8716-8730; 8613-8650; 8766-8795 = 0.0 Angstrom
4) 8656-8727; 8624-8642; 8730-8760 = 2.8 Angstrom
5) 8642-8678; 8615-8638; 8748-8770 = 2.7 Angstrom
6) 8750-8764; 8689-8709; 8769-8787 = 0.4 Angstrom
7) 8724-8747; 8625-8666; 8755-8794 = 0.3 Angstrom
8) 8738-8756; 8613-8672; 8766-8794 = 0.8 Angstrom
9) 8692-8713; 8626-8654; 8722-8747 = 0.1 Angstrom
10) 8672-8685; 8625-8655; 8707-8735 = 0.5 Angstrom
